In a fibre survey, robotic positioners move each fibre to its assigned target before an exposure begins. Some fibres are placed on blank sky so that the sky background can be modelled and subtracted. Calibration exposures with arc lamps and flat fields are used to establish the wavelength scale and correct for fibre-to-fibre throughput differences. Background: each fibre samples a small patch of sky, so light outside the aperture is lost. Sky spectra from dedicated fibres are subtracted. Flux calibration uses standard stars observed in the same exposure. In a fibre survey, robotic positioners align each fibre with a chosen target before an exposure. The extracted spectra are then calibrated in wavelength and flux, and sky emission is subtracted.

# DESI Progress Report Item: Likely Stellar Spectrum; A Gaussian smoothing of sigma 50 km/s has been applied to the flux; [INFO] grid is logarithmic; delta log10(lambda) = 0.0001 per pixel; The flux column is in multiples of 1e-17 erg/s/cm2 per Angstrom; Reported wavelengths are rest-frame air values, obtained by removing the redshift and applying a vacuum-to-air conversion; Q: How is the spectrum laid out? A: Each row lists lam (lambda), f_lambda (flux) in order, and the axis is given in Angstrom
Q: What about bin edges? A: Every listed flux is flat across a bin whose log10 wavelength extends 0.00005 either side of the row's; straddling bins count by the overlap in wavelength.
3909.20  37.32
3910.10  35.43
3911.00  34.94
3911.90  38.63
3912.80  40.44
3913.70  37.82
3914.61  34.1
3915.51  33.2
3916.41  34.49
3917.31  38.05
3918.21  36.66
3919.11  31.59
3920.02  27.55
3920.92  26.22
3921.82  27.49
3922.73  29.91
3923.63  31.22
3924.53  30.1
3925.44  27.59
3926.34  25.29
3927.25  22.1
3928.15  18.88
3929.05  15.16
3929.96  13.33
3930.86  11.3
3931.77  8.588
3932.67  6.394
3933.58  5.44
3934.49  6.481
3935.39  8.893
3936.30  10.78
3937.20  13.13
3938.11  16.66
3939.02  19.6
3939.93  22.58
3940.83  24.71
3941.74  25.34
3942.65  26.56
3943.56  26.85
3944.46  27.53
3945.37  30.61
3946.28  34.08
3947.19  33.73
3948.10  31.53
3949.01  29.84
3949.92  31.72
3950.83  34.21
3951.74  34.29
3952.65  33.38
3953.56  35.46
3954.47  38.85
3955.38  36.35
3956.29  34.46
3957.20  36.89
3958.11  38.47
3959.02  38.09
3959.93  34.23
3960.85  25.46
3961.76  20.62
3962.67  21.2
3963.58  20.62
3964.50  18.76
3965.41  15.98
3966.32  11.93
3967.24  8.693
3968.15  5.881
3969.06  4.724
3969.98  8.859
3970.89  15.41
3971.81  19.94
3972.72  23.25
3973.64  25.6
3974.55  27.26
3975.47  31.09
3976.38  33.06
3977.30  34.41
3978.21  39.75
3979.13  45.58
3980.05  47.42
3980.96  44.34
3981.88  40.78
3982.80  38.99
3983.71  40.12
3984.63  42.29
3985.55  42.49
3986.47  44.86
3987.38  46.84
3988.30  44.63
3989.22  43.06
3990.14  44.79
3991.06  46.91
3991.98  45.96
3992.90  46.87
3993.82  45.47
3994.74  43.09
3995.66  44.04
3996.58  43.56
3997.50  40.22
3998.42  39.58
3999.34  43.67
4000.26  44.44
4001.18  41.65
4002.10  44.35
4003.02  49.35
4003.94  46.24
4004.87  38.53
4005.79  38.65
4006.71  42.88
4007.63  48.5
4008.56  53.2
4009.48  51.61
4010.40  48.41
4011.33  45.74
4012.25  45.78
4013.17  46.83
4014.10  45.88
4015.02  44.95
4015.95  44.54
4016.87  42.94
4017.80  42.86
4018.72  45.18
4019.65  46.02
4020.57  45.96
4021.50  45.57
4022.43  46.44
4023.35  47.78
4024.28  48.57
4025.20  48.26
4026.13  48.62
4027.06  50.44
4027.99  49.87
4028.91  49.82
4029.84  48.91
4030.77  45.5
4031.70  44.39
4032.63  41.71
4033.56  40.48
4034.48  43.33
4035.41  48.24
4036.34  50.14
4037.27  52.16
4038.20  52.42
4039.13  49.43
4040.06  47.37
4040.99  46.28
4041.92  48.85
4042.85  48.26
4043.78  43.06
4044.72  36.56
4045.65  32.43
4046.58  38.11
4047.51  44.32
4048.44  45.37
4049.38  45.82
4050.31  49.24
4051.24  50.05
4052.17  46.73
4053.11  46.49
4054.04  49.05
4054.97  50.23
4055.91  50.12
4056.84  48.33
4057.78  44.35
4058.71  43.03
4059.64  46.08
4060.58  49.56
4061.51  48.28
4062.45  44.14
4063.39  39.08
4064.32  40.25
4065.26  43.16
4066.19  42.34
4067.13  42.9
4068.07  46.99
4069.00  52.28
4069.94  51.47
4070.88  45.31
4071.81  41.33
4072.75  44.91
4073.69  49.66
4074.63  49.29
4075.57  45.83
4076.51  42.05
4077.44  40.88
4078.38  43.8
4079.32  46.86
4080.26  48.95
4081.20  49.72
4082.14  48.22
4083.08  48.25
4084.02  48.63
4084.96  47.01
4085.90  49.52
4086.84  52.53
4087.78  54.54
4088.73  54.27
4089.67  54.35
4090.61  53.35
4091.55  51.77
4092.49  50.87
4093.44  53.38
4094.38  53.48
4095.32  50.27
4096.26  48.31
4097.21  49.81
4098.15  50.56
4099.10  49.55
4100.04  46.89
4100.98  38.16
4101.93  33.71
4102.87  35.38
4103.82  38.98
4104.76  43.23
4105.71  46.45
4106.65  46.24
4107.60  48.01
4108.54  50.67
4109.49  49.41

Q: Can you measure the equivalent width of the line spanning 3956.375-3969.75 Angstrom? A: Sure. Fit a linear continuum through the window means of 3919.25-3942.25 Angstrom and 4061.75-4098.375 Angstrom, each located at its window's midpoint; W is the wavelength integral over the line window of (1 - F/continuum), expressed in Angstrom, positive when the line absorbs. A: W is 1.8 Angstrom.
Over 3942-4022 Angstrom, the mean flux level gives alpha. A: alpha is 36.5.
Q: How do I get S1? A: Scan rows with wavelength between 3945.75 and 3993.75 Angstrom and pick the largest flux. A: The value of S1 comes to 47.42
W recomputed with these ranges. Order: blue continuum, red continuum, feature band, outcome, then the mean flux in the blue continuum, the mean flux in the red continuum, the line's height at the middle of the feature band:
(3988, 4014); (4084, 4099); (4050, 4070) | 1.1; 44.9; 51.4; 49.2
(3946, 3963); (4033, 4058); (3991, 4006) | -1.7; 32.9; 46.2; 39.3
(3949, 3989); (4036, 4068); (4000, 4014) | -3.1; 30.7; 45.7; 37.6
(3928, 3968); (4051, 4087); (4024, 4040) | -3.4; 23.5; 46.5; 39.5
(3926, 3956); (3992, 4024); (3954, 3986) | 3.6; 23.1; 45.1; 32.6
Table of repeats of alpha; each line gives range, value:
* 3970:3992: 37.1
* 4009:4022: 45.9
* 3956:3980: 24.9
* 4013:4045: 46.5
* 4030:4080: 45.7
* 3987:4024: 45.1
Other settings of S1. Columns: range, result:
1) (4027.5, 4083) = 52.42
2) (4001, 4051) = 53.2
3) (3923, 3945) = 31.22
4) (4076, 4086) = 49.72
